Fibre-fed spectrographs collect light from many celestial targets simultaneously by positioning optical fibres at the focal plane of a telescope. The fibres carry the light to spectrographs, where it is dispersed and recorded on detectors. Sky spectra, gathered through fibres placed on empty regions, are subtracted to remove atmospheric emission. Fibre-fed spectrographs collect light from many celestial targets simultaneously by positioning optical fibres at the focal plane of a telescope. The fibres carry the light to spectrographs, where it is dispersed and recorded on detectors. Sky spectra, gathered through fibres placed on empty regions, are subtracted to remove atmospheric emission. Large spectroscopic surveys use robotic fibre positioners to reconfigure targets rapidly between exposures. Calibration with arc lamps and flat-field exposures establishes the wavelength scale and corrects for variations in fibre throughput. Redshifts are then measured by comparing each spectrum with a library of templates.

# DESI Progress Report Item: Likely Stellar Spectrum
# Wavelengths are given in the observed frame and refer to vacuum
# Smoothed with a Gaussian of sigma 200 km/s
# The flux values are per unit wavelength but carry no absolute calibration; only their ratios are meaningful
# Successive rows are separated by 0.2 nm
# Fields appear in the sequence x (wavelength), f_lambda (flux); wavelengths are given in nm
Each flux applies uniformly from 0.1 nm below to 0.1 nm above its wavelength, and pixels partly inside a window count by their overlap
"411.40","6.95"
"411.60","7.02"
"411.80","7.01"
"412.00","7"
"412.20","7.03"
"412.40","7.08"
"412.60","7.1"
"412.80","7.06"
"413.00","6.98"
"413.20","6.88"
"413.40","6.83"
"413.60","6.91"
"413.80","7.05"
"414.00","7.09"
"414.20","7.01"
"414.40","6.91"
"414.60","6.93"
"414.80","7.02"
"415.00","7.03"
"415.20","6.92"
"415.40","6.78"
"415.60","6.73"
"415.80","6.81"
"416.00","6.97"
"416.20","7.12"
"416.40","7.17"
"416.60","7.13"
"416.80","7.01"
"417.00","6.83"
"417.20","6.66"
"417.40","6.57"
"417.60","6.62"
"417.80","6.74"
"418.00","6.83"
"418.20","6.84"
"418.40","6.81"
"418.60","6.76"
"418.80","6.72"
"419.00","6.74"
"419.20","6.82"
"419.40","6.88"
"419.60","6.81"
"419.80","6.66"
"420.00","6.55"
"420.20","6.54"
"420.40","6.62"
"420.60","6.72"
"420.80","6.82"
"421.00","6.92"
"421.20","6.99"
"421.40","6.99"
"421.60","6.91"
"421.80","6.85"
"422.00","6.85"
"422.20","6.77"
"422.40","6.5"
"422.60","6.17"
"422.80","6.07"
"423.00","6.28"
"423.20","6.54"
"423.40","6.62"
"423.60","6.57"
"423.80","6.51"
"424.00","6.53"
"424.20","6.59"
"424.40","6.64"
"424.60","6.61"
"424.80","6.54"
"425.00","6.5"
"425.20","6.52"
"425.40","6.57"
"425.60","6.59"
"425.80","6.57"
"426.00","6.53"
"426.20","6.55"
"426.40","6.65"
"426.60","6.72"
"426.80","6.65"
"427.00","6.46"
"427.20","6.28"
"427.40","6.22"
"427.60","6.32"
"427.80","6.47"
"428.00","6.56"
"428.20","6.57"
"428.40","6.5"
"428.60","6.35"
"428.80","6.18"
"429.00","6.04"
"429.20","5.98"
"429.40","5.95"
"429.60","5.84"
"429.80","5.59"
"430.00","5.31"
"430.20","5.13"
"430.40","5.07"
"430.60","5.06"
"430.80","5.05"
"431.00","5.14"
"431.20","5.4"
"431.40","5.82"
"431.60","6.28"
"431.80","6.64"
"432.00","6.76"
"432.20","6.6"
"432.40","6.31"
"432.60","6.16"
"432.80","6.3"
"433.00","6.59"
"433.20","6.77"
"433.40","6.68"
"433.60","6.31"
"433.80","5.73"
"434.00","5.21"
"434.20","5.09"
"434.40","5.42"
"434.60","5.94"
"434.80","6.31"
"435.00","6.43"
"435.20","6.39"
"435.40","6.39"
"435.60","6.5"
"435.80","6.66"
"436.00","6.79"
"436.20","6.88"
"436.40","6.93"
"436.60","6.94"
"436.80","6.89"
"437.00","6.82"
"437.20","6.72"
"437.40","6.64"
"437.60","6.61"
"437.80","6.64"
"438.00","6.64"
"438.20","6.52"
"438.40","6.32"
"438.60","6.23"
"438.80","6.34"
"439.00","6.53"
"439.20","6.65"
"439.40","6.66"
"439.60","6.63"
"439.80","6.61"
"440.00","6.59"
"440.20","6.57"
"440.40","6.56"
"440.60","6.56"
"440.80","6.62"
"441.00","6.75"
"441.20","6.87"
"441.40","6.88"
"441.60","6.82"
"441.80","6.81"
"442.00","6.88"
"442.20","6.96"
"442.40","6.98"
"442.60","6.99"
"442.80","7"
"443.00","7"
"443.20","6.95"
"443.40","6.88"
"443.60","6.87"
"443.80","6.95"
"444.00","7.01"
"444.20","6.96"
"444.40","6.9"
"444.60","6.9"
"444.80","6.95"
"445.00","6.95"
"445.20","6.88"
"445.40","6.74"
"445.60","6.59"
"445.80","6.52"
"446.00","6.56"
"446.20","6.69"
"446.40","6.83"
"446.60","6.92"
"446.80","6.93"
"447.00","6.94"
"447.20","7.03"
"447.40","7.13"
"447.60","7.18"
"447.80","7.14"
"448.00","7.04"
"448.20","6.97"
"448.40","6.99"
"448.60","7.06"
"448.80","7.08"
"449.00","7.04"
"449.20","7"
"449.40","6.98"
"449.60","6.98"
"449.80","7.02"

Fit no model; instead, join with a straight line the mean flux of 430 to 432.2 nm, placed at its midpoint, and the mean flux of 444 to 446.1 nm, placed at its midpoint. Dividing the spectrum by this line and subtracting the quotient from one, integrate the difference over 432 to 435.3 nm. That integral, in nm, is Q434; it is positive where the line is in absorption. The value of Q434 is -0.16 nm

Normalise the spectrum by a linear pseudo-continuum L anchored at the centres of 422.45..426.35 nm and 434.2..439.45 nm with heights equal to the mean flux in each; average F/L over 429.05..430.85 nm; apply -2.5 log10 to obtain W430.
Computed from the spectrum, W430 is 0.19 mag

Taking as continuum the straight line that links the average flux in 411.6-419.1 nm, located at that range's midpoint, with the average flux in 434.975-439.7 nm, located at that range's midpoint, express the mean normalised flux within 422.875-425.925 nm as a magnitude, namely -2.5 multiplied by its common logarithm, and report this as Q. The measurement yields 0.04 mag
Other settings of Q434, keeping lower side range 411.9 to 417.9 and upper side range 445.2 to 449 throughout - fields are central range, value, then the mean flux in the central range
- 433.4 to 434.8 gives 0.24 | 5.74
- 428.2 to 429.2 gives 0.09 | 6.27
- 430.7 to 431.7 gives 0.20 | 5.54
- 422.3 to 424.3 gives 0.14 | 6.44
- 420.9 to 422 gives 0.00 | 6.92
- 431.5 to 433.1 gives 0.11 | 6.46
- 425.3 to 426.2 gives 0.05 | 6.56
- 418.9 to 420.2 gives 0.04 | 6.73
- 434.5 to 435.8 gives 0.11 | 6.35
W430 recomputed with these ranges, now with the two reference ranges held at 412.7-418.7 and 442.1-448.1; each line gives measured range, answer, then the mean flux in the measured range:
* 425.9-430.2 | 0.109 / 6.25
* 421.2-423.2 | 0.046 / 6.62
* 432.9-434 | 0.099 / 6.31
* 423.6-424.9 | 0.054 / 6.57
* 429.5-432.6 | 0.200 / 5.75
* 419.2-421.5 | 0.020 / 6.77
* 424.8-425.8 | 0.058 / 6.55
